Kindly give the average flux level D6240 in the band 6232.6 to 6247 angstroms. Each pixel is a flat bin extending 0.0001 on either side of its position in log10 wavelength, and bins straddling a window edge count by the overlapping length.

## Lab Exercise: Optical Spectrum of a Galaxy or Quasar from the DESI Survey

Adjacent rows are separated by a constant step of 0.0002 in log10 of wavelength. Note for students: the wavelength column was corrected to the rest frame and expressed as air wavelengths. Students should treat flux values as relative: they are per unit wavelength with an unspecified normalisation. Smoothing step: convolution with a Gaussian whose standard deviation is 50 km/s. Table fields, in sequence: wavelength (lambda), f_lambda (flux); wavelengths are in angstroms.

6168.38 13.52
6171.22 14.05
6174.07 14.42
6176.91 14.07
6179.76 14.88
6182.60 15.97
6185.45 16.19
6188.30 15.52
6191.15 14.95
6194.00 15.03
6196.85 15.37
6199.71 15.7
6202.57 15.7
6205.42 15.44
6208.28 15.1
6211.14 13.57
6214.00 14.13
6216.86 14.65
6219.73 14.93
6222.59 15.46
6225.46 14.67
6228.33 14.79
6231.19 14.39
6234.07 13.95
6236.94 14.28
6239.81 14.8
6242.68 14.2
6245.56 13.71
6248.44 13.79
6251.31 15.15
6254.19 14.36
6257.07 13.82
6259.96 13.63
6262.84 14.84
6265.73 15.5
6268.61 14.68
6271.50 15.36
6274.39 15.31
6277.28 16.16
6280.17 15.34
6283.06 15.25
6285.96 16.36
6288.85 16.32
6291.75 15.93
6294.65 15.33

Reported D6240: 14.2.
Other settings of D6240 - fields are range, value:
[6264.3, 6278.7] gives 15.4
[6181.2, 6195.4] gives 15.5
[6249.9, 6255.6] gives 14.8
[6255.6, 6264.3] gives 14.1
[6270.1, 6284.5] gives 15.5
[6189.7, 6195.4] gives 15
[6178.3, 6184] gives 15.4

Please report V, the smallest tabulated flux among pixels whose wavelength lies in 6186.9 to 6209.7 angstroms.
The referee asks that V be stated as 14.95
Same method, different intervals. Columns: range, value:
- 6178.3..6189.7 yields 14.88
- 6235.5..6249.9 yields 13.71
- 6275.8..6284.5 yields 15.25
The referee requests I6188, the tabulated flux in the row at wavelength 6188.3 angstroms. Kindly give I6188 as 15.52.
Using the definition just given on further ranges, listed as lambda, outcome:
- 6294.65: 15.33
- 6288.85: 16.32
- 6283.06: 15.25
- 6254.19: 14.36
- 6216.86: 14.65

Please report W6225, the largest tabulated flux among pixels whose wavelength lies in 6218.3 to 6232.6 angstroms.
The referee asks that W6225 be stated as 15.46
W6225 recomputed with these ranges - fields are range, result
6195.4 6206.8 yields 15.7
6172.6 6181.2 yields 14.88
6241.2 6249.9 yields 14.2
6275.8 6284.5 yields 16.16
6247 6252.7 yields 15.15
